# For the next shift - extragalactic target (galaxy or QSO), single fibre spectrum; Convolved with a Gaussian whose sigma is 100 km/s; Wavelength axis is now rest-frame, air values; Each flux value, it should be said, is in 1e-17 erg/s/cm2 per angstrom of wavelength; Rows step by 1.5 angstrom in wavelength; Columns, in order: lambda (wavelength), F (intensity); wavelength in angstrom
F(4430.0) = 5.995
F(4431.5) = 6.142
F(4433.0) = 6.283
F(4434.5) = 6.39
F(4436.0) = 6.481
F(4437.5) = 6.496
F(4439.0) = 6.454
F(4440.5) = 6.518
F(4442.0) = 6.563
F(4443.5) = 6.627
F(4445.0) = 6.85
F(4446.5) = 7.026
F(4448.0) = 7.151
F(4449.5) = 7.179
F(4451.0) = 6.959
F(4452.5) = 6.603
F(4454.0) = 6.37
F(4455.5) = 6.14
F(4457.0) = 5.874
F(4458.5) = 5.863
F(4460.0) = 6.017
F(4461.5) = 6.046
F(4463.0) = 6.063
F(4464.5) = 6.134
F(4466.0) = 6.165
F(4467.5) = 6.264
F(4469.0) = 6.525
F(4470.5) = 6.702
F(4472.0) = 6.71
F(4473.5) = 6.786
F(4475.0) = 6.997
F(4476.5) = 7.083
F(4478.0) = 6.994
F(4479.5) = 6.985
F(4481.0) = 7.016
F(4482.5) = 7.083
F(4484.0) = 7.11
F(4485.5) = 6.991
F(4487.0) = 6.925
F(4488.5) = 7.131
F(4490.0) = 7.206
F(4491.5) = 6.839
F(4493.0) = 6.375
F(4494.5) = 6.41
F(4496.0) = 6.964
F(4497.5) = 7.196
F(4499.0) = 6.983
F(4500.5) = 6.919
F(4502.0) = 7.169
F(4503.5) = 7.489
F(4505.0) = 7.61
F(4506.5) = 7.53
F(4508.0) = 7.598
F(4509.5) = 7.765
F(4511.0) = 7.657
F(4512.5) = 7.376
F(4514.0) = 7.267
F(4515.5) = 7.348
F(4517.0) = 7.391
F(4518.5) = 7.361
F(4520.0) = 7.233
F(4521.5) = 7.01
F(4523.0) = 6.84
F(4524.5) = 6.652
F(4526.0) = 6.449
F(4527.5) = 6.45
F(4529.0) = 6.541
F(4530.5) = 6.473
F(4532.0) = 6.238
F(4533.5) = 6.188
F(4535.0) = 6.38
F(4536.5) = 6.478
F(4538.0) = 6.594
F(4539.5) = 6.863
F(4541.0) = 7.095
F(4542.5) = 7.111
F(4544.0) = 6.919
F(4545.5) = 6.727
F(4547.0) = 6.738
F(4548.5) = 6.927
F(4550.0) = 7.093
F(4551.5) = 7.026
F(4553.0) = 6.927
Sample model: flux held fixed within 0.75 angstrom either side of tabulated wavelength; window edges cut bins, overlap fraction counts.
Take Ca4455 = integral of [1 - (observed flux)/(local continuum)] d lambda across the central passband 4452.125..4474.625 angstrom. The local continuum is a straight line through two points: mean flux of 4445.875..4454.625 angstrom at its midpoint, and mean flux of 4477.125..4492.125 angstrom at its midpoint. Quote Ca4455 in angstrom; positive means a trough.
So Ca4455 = 2.1 angstrom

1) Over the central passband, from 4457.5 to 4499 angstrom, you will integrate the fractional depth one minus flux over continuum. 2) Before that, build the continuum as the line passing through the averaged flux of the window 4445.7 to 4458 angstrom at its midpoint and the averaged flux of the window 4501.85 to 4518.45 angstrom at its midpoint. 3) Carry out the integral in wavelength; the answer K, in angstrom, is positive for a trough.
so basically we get 2.0 angstrom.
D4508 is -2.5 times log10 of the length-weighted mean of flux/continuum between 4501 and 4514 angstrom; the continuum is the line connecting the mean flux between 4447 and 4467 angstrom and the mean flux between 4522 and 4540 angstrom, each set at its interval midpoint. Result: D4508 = -0.161 mag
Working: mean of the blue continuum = 6.36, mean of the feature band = 7.5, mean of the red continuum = 6.51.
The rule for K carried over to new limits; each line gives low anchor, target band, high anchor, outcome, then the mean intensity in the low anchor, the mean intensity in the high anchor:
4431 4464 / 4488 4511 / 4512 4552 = -1.6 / 6.46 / 6.84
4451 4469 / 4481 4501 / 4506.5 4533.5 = -1.0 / 6.19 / 7.03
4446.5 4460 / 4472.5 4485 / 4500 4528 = -0.3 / 6.52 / 7.23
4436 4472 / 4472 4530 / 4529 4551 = -4.1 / 6.47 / 6.7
